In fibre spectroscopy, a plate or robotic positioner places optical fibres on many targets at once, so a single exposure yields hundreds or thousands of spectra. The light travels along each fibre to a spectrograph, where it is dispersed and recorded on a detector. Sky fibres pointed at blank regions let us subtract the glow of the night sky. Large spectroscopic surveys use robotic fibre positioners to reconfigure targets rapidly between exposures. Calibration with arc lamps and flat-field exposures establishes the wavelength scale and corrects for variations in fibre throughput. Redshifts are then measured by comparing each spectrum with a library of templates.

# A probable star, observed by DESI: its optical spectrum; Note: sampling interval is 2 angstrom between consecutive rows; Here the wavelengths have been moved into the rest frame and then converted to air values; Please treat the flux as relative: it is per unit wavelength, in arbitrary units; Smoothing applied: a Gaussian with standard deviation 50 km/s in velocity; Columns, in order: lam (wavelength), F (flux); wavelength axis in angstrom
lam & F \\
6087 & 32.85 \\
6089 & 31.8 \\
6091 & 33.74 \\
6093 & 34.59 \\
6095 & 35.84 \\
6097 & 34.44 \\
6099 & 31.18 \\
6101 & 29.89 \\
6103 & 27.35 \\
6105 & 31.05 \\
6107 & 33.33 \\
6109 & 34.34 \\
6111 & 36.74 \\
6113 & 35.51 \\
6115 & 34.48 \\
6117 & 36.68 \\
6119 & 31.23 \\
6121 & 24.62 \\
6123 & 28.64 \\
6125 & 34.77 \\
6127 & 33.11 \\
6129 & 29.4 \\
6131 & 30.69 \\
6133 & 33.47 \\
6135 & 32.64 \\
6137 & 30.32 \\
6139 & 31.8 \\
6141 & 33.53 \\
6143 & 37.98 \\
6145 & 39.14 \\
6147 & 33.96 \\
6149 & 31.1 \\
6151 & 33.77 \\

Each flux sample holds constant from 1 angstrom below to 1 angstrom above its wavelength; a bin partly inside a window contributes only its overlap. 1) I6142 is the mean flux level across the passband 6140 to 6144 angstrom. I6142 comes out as 35.8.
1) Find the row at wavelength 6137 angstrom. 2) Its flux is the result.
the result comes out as 30.32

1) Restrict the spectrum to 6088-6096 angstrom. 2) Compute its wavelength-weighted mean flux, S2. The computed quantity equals 34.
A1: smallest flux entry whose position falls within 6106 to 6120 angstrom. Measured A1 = 31.23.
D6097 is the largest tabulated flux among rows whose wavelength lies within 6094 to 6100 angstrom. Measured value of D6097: 35.84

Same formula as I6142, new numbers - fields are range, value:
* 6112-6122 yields 32.5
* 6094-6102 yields 32.8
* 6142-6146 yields 38.6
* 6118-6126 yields 29.8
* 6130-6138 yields 31.8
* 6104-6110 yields 32.9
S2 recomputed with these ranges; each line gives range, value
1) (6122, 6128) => 32.2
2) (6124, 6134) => 32.3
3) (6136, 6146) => 34.6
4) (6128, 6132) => 30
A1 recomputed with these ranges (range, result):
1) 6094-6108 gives 27.35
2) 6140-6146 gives 33.53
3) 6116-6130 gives 24.62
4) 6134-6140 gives 30.32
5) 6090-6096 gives 33.74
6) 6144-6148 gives 33.96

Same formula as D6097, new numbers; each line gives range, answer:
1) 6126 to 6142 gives 33.53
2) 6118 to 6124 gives 31.23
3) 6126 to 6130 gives 33.11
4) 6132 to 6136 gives 33.47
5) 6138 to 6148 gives 39.14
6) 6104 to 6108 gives 33.33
